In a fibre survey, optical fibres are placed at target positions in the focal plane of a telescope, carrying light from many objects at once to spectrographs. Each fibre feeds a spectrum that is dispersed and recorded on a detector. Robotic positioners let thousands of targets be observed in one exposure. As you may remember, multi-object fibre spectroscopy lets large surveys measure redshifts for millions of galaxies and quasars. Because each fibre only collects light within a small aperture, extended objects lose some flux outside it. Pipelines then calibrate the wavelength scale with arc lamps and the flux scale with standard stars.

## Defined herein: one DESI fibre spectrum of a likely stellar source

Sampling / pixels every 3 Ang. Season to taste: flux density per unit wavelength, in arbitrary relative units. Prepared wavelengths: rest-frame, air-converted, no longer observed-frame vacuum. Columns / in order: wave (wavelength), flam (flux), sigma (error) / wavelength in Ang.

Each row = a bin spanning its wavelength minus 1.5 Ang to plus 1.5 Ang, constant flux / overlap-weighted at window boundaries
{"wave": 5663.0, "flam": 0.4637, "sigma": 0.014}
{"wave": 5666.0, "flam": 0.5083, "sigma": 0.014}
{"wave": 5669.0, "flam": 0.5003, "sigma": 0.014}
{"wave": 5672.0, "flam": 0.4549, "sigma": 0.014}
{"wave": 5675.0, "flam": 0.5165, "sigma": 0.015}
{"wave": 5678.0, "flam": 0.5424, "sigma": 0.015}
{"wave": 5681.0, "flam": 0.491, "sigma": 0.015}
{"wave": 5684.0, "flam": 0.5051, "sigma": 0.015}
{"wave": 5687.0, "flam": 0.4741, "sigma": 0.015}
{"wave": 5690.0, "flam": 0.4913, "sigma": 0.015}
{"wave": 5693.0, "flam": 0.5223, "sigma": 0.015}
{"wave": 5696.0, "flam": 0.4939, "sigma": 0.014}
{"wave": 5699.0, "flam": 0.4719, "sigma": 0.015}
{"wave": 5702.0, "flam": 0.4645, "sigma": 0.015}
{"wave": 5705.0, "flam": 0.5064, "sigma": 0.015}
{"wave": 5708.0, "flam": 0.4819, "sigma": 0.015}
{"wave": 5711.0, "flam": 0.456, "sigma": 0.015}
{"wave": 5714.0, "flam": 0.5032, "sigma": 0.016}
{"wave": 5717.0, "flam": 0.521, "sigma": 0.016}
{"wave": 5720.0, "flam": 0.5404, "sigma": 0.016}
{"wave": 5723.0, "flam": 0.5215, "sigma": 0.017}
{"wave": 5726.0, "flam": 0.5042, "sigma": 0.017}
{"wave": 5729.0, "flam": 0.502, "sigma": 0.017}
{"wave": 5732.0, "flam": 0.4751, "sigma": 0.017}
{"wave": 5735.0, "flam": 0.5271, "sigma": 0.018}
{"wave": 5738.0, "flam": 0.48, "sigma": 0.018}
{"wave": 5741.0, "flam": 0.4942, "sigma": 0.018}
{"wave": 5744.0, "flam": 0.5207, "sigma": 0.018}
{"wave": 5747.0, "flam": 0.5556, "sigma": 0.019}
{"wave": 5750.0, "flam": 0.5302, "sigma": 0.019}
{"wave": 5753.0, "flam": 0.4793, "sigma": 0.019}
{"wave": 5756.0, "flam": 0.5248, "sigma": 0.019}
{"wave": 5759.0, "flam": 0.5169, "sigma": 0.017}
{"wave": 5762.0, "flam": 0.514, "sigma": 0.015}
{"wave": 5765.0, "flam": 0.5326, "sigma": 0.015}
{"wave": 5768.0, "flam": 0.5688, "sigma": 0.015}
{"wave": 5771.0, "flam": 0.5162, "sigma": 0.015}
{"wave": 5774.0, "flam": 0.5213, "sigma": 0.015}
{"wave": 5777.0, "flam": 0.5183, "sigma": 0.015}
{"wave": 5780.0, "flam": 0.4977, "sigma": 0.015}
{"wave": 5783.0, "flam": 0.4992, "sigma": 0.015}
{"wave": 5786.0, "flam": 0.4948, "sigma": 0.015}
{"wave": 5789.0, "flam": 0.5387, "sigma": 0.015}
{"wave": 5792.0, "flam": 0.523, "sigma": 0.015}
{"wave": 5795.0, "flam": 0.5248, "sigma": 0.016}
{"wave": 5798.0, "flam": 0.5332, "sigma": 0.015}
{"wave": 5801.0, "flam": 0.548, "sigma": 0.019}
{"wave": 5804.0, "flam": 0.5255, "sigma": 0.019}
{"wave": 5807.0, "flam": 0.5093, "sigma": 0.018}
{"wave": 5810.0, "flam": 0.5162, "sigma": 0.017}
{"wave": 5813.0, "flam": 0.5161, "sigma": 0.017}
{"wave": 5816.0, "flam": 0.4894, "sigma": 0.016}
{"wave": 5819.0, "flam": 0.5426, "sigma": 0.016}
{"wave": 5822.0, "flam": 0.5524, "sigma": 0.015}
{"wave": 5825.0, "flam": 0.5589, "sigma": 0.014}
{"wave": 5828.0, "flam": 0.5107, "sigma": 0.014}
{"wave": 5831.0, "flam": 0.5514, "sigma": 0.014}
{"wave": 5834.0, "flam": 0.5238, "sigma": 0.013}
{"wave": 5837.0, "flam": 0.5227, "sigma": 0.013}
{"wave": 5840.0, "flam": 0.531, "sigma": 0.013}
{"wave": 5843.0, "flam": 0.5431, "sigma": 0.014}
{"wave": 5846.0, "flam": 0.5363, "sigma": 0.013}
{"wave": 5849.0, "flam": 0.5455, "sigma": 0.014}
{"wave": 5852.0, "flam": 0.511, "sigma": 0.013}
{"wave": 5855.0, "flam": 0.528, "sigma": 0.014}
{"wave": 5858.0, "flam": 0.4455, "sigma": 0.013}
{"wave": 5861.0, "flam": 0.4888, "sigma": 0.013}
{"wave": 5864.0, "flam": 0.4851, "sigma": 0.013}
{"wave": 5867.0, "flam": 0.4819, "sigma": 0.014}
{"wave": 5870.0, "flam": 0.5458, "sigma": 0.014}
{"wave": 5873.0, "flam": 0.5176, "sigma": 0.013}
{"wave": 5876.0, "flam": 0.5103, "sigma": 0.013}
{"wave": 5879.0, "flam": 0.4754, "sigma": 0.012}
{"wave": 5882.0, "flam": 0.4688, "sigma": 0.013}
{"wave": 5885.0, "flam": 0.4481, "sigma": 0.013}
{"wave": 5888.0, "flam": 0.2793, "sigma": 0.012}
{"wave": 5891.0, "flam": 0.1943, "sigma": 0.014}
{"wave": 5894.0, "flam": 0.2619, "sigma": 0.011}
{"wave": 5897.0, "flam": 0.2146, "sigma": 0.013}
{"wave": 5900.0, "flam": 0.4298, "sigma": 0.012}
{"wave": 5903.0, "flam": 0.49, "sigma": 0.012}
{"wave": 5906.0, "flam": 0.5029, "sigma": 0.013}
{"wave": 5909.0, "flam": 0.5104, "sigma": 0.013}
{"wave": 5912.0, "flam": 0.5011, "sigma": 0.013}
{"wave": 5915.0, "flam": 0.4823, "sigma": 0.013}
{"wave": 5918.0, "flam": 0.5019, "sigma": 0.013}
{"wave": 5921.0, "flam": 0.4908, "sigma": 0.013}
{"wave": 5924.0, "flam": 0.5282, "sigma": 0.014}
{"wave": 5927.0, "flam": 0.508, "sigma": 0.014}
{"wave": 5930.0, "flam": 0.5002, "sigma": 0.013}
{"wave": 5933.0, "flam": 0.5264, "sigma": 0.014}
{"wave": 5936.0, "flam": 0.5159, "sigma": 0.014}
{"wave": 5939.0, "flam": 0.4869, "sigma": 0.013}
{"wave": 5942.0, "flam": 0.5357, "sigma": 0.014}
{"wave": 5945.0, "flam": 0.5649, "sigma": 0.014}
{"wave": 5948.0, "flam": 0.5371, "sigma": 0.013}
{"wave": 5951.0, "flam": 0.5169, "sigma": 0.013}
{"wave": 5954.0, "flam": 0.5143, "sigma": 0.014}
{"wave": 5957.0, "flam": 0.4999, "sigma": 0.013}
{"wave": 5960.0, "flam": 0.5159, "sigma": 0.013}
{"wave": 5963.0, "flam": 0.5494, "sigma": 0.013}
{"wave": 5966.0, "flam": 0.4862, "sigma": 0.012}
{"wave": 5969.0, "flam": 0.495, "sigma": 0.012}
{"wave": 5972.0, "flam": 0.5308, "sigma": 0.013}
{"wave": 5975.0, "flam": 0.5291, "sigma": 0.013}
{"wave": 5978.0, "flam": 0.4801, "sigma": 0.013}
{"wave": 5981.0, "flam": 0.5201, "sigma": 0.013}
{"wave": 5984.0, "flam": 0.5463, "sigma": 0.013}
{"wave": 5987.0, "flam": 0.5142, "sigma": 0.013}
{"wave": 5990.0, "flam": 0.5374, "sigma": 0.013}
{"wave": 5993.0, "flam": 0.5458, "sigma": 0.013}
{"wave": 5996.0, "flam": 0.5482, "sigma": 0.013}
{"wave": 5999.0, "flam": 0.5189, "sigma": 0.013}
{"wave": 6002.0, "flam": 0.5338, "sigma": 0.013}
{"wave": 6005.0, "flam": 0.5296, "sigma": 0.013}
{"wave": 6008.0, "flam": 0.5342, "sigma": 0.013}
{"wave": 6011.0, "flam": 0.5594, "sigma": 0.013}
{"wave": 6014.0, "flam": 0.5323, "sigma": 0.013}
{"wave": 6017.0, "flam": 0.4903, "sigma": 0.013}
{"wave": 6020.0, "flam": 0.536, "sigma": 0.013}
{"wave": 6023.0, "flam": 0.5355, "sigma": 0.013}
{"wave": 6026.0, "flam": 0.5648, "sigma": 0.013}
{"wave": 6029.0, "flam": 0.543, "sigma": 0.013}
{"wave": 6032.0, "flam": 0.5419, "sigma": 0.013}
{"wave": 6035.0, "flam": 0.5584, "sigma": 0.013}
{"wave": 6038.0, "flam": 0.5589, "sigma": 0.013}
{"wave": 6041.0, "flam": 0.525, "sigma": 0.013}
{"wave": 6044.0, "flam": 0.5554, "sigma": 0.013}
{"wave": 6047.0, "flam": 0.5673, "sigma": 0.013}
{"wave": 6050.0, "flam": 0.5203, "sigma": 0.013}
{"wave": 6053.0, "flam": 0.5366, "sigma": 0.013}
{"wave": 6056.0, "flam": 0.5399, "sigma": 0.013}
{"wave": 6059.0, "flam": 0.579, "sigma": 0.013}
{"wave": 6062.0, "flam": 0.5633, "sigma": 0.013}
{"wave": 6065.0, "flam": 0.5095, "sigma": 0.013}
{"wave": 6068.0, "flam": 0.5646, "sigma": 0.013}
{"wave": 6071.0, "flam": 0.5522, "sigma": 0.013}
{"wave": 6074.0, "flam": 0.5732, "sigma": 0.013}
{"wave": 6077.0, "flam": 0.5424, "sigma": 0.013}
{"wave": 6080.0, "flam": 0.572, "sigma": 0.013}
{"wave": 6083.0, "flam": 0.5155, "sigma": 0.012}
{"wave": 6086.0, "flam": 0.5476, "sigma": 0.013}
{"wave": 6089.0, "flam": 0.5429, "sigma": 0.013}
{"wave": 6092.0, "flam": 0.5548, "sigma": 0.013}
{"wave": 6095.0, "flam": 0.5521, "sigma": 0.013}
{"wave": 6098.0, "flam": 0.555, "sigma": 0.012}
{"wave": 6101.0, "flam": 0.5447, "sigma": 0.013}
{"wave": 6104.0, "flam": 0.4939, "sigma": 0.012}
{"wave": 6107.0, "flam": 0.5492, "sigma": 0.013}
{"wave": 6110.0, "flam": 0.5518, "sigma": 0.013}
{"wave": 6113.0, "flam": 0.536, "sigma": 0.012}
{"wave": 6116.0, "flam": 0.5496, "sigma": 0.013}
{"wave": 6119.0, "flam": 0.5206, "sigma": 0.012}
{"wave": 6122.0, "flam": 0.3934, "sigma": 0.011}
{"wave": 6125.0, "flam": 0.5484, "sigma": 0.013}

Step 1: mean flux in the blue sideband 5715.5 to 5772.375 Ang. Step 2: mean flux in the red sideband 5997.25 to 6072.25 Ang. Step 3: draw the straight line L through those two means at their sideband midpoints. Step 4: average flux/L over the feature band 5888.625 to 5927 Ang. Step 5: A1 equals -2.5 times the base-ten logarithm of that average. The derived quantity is 0.24 mag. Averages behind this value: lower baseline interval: 0.517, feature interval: 0.426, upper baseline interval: 0.542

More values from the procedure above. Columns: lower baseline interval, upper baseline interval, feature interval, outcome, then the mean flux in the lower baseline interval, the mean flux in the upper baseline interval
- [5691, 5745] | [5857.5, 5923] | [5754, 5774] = -0.09 mag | 0.499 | 0.443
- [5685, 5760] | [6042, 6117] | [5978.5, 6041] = 0.00 mag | 0.502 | 0.547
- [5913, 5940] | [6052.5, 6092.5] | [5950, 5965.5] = -0.01 mag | 0.505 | 0.55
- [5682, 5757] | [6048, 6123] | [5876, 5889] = 0.19 mag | 0.502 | 0.54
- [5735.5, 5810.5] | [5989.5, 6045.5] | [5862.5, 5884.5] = 0.07 mag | 0.519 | 0.539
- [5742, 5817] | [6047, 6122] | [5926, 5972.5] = 0.03 mag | 0.521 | 0.542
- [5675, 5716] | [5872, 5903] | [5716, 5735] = -0.08 mag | 0.494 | 0.383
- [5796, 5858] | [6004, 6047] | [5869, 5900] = 0.33 mag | 0.528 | 0.541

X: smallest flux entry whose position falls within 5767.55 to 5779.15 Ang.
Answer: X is 0.5162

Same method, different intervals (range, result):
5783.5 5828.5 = 0.4894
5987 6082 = 0.4903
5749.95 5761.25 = 0.4793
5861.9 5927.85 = 0.1943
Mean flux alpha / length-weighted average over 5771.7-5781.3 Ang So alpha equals 0.513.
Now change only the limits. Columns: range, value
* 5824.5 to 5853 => 0.533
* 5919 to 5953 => 0.519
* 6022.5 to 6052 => 0.547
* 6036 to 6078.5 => 0.549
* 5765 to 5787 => 0.518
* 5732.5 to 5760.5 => 0.513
